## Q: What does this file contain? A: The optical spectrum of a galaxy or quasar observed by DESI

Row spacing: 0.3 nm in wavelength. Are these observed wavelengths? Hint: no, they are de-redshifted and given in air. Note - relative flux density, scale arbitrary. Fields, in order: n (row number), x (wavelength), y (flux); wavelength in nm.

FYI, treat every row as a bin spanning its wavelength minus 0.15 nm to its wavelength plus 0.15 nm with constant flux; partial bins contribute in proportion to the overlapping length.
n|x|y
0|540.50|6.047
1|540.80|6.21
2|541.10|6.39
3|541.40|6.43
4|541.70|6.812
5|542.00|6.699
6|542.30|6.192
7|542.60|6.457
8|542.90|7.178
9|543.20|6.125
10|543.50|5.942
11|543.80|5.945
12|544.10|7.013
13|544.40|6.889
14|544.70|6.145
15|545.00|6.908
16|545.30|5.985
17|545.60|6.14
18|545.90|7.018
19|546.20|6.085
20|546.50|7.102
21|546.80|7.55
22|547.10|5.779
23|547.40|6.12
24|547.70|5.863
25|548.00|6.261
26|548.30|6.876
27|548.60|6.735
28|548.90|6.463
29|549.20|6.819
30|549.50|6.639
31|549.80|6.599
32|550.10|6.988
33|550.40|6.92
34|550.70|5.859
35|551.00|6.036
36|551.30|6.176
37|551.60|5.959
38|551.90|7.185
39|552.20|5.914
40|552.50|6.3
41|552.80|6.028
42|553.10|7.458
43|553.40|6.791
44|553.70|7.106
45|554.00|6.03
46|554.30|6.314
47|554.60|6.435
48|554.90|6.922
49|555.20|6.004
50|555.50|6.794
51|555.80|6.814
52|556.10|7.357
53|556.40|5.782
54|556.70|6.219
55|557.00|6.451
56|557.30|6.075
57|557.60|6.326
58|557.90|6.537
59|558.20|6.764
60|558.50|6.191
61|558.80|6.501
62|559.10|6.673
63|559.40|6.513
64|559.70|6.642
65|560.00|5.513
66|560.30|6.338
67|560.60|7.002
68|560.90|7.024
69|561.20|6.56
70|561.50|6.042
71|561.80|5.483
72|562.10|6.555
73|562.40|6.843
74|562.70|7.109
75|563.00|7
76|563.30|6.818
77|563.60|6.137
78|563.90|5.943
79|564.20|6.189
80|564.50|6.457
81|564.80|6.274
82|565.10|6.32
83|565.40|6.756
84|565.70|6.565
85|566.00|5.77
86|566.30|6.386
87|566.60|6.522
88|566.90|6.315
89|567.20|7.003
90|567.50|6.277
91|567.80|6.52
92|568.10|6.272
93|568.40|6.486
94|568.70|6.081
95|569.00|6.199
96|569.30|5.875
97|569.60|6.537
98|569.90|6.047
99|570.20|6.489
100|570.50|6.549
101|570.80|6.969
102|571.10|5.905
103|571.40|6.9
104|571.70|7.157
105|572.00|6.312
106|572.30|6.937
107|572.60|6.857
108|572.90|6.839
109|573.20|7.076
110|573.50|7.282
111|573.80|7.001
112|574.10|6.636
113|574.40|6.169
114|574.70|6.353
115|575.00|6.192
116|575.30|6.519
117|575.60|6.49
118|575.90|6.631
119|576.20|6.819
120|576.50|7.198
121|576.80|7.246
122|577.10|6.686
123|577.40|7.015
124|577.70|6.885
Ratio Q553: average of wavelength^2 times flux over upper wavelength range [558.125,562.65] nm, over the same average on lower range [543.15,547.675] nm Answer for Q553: 1.06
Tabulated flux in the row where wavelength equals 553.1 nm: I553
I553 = 7.458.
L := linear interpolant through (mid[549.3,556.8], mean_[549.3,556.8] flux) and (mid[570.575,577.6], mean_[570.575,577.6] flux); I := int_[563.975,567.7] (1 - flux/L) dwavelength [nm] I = 0.14 nm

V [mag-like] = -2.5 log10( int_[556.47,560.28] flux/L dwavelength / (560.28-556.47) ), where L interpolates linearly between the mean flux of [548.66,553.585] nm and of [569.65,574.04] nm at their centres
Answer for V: 0.04 mag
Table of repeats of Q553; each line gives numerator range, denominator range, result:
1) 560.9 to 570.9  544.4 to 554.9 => 1.05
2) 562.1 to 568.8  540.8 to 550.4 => 1.06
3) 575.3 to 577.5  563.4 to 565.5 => 1.13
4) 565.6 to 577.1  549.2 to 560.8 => 1.07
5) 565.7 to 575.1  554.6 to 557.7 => 1.06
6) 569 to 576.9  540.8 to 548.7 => 1.13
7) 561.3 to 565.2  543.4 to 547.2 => 1.05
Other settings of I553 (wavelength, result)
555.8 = 6.814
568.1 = 6.272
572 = 6.312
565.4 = 6.756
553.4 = 6.791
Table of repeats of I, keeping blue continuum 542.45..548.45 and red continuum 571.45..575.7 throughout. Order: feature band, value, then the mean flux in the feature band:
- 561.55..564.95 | 0.10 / 6.43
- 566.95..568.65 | 0.05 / 6.47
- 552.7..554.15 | -0.04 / 6.71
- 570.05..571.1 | 0.02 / 6.56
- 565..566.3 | 0.06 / 6.36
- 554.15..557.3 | 0.03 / 6.49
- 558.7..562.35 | 0.10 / 6.41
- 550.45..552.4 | 0.09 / 6.23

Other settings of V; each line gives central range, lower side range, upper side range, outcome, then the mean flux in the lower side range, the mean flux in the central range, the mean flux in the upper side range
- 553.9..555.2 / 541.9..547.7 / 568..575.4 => 0.02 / 6.47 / 6.39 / 6.55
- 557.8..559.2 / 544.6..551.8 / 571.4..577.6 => 0.01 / 6.47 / 6.53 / 6.77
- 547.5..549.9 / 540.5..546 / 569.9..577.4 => 0.00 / 6.45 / 6.52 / 6.71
